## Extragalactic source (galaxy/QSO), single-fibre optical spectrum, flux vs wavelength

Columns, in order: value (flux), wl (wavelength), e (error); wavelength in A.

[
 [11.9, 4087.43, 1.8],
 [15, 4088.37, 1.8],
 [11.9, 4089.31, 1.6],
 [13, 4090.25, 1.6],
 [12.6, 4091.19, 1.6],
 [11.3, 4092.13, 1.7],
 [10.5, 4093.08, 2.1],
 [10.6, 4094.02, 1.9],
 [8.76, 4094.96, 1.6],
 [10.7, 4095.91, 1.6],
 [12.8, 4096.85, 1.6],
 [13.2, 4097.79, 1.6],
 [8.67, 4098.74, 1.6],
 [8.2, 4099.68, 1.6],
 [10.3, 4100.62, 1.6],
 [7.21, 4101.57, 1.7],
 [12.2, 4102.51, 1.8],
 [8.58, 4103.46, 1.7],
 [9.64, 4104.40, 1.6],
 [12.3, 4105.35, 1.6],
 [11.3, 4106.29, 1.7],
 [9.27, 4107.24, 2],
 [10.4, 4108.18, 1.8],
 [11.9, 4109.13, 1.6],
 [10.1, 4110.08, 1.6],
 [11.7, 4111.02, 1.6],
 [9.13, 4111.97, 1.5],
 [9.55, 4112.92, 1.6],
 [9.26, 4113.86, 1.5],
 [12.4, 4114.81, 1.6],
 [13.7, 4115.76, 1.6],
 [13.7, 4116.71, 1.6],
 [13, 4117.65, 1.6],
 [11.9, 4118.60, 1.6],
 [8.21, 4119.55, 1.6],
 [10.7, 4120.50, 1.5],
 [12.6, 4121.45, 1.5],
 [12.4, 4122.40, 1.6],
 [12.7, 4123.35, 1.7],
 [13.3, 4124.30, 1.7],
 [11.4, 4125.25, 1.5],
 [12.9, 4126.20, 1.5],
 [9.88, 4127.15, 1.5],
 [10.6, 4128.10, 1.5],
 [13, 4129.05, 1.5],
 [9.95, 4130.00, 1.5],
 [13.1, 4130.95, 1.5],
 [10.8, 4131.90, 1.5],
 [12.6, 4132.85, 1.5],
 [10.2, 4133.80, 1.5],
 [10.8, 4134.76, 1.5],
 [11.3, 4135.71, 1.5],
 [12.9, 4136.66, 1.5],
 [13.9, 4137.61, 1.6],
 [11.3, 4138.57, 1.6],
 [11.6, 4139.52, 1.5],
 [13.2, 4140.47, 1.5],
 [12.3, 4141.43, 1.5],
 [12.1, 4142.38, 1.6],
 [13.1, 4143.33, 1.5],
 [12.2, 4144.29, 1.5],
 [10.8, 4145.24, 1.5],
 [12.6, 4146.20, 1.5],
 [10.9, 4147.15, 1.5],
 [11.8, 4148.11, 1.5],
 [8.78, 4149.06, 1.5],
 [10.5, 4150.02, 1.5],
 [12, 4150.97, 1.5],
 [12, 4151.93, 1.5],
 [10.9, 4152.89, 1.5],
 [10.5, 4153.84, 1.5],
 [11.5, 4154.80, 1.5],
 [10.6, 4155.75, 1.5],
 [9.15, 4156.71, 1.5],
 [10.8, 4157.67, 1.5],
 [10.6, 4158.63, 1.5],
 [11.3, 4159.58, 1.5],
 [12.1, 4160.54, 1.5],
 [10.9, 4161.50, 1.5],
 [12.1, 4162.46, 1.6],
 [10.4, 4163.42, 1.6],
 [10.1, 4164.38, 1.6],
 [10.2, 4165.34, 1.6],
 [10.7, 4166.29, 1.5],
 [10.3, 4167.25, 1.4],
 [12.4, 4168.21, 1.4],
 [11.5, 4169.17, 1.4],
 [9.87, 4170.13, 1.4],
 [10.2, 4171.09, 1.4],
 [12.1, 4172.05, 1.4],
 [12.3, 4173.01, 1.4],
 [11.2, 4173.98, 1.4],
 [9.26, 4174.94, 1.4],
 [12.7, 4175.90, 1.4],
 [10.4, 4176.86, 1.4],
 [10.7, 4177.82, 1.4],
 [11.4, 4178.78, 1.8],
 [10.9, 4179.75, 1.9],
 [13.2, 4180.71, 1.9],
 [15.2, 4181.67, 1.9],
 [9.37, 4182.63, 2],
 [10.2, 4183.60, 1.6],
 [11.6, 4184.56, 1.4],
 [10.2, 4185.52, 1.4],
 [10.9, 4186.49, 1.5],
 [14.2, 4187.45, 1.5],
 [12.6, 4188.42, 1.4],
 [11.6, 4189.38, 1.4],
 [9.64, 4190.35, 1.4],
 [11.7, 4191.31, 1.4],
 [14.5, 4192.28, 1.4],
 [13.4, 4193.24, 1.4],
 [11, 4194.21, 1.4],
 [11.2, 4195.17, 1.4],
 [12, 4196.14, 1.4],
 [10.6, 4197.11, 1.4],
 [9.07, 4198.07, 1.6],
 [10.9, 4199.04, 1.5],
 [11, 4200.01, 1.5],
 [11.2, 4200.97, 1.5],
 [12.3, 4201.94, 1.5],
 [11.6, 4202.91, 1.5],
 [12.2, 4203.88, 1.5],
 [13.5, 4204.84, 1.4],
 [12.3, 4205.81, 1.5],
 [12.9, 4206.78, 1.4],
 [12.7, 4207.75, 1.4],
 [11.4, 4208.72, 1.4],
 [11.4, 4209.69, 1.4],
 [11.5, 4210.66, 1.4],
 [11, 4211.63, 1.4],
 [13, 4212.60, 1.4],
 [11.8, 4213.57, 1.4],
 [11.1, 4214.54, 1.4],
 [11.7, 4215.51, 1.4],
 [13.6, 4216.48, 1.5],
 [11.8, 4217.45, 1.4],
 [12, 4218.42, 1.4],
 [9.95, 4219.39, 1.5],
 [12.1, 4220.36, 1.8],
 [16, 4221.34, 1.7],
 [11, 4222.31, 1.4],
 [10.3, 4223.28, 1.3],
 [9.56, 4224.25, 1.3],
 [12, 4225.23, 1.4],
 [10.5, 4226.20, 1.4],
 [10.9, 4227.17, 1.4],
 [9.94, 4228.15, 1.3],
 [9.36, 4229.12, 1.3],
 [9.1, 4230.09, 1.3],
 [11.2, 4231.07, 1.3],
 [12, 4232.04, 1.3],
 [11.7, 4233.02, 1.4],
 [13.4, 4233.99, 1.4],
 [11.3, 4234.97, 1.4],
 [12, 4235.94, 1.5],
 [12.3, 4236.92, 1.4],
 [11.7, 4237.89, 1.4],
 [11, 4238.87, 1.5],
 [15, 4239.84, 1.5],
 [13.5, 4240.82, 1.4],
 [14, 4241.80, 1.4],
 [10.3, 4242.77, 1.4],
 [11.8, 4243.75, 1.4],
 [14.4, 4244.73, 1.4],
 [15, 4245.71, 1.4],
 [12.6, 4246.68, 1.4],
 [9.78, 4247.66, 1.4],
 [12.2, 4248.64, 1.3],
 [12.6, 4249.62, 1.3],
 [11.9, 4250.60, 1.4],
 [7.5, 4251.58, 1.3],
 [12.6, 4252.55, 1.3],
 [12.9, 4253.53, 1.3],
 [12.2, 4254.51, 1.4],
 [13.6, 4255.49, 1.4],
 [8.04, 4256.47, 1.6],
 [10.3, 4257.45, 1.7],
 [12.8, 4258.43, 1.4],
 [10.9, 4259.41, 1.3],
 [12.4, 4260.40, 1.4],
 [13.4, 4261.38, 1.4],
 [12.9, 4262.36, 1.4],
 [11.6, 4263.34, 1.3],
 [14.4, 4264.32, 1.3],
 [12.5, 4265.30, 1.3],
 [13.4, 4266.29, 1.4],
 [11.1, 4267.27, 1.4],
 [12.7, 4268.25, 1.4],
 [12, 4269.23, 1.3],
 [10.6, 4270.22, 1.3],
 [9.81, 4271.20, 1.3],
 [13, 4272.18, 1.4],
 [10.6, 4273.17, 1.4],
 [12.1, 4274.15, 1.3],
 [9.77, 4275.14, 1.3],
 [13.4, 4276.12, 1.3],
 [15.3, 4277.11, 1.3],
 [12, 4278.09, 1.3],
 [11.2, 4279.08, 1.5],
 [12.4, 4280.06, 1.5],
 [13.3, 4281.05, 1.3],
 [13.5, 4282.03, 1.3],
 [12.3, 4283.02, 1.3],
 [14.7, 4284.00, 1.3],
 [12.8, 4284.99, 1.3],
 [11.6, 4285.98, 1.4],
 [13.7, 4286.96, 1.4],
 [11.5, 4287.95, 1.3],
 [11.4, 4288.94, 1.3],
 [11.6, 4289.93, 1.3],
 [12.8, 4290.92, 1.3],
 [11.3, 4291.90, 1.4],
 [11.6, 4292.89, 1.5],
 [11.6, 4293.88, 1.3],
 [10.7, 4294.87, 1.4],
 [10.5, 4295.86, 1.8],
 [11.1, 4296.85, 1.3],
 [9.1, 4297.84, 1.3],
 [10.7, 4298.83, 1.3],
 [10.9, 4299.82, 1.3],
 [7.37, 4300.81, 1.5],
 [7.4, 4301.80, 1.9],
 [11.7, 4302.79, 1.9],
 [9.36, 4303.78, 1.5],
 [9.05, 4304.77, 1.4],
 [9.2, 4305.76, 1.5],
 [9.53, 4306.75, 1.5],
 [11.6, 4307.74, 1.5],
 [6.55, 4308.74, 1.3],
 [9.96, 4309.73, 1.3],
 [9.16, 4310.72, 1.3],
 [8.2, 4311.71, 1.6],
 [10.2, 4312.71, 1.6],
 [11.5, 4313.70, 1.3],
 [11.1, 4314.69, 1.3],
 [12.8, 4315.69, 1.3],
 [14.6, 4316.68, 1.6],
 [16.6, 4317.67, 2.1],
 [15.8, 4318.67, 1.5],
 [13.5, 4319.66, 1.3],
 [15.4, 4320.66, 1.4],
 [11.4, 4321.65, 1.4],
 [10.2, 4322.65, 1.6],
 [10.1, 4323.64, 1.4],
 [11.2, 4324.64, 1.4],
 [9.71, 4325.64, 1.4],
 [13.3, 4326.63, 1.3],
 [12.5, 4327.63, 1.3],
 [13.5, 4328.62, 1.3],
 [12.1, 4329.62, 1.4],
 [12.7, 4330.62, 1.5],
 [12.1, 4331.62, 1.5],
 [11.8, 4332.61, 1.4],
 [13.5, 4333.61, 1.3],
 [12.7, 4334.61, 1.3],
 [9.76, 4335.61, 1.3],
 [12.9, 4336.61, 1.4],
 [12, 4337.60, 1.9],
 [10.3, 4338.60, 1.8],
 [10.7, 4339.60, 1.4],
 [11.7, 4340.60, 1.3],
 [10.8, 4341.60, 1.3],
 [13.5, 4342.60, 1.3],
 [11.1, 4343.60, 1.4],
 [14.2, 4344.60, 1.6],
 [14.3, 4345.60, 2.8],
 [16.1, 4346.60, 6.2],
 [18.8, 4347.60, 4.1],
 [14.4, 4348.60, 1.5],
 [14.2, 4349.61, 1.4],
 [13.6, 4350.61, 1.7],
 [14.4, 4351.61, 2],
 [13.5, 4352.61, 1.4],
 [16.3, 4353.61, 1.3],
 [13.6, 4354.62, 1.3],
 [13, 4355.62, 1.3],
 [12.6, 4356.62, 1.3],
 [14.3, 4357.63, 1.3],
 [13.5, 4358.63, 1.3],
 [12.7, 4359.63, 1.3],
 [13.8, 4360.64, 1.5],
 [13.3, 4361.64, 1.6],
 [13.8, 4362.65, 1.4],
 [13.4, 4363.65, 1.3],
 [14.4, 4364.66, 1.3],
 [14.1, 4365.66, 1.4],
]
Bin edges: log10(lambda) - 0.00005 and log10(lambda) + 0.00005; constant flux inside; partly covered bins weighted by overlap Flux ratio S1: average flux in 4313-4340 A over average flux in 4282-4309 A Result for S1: 1.13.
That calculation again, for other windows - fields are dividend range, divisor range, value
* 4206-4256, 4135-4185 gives 1.05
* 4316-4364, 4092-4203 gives 1.16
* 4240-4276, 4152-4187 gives 1.09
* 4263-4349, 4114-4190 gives 1.03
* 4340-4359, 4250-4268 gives 1.16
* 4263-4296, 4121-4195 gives 1.06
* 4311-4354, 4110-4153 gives 1.10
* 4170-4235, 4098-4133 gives 1.05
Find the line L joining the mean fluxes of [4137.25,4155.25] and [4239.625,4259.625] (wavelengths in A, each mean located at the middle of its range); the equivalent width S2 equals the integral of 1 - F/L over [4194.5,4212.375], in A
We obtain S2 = 0.4 A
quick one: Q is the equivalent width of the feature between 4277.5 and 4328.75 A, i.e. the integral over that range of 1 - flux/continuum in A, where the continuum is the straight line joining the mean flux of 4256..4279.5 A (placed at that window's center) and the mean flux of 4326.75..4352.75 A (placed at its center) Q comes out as 4.1 A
